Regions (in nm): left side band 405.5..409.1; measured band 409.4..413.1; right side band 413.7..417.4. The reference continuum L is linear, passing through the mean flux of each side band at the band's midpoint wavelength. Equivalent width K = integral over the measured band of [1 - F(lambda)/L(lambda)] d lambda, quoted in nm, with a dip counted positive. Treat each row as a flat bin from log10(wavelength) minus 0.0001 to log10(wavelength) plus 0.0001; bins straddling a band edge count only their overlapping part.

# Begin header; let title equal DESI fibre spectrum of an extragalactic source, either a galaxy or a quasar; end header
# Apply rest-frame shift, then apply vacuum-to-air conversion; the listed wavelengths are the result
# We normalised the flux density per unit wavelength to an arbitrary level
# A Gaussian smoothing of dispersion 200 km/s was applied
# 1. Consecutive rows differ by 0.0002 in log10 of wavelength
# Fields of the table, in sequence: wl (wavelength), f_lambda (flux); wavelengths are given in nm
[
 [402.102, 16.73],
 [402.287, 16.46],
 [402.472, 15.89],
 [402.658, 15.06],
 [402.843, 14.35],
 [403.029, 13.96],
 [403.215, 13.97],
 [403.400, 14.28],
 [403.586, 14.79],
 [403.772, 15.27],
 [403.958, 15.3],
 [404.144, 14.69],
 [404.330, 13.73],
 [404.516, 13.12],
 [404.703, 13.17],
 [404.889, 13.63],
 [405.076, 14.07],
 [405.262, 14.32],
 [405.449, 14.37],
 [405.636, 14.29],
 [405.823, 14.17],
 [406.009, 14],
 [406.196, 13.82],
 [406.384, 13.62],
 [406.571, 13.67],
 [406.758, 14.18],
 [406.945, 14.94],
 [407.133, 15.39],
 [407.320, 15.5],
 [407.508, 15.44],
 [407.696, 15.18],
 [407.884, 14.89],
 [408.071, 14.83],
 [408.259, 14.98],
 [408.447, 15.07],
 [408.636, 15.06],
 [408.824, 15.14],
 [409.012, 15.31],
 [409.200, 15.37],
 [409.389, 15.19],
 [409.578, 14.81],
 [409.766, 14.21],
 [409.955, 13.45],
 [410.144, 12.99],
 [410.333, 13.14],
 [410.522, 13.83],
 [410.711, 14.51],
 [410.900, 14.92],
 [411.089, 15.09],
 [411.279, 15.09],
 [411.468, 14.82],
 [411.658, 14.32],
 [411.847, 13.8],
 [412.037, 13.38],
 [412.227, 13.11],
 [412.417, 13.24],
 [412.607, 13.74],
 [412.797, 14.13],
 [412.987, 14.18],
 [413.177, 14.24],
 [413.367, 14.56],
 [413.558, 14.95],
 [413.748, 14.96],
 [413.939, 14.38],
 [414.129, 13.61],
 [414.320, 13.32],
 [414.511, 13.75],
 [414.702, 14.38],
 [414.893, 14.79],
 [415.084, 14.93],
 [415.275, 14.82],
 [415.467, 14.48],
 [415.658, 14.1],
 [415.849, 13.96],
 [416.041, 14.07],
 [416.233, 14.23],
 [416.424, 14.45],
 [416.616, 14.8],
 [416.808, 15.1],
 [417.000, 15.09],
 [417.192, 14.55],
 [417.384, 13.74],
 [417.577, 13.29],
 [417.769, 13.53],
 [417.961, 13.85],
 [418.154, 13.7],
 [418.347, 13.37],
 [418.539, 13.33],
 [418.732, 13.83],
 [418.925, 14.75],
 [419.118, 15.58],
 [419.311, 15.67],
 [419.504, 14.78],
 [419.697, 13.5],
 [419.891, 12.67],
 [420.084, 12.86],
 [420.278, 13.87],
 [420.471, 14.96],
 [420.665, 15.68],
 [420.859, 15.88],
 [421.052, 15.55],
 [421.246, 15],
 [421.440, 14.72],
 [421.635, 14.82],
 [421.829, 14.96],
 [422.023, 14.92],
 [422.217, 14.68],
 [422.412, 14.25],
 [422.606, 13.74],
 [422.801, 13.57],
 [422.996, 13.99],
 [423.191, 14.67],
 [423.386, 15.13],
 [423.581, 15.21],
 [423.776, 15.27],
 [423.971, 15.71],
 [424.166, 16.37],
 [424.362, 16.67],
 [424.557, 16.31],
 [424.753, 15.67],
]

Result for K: 0.12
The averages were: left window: 14.7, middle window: 14.1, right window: 14.4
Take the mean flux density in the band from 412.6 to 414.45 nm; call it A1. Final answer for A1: 14.2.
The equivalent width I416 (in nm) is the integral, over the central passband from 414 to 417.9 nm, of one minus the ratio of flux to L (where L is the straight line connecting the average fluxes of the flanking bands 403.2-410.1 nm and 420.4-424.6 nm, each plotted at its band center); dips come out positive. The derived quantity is 0.16 nm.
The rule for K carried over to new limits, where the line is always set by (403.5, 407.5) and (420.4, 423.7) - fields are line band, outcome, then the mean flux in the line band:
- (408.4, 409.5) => -0.059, 15.2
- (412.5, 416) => 0.069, 14.3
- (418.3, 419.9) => 0.049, 14.3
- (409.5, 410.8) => 0.056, 13.8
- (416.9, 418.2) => 0.062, 14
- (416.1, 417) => -0.002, 14.7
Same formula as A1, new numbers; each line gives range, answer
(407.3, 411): 14.7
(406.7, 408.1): 15.1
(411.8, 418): 14.2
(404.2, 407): 13.9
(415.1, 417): 14.5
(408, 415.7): 14.4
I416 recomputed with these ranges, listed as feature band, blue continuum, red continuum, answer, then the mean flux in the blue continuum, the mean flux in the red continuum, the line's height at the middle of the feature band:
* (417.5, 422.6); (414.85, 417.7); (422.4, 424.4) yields 0.109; 14.4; 14.9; 14.7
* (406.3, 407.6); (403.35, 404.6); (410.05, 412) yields -0.029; 14.5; 14.2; 14.4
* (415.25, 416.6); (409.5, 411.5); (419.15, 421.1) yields 0.011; 14.2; 14.6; 14.4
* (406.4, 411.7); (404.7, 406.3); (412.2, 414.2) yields -0.225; 14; 14.1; 14.1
